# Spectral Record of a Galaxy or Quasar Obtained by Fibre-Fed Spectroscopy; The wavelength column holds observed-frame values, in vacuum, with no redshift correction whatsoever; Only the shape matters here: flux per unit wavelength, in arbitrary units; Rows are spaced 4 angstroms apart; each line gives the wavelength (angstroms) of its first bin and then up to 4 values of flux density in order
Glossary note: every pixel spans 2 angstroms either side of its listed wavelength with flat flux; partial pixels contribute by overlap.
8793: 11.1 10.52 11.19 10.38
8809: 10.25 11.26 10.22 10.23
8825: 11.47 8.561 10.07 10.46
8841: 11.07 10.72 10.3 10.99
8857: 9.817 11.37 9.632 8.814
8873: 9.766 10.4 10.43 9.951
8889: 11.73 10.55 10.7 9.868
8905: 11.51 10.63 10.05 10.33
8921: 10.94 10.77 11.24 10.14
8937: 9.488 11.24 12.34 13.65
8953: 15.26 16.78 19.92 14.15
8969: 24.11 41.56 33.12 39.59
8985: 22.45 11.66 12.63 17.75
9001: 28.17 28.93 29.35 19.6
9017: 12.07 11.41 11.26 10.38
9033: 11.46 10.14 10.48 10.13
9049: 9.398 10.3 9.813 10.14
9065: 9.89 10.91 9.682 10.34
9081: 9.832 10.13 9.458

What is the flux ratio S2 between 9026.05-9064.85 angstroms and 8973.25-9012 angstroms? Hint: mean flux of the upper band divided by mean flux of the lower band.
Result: 0.4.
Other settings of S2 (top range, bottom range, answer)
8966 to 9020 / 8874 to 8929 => 2.29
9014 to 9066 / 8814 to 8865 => 1.03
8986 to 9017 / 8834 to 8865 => 1.95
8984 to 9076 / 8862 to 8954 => 1.31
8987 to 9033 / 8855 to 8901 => 1.68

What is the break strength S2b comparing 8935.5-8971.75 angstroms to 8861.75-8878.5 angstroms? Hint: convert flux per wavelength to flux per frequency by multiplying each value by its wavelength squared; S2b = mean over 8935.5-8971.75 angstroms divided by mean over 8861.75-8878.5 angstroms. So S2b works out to 1.7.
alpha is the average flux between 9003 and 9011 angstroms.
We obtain 29.1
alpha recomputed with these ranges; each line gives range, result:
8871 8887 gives 10.1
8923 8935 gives 10.7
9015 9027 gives 11.6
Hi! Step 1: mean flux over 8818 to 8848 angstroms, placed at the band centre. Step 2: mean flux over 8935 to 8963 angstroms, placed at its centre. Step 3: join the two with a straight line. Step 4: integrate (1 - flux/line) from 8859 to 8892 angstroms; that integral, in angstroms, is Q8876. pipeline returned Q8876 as 4.11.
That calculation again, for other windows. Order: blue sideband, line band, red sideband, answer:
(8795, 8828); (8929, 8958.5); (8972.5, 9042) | 7.59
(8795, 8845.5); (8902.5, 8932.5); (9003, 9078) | 2.19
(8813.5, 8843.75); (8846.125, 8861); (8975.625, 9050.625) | 1.10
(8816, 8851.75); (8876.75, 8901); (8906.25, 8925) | -0.20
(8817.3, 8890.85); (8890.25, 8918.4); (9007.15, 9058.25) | 1.13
